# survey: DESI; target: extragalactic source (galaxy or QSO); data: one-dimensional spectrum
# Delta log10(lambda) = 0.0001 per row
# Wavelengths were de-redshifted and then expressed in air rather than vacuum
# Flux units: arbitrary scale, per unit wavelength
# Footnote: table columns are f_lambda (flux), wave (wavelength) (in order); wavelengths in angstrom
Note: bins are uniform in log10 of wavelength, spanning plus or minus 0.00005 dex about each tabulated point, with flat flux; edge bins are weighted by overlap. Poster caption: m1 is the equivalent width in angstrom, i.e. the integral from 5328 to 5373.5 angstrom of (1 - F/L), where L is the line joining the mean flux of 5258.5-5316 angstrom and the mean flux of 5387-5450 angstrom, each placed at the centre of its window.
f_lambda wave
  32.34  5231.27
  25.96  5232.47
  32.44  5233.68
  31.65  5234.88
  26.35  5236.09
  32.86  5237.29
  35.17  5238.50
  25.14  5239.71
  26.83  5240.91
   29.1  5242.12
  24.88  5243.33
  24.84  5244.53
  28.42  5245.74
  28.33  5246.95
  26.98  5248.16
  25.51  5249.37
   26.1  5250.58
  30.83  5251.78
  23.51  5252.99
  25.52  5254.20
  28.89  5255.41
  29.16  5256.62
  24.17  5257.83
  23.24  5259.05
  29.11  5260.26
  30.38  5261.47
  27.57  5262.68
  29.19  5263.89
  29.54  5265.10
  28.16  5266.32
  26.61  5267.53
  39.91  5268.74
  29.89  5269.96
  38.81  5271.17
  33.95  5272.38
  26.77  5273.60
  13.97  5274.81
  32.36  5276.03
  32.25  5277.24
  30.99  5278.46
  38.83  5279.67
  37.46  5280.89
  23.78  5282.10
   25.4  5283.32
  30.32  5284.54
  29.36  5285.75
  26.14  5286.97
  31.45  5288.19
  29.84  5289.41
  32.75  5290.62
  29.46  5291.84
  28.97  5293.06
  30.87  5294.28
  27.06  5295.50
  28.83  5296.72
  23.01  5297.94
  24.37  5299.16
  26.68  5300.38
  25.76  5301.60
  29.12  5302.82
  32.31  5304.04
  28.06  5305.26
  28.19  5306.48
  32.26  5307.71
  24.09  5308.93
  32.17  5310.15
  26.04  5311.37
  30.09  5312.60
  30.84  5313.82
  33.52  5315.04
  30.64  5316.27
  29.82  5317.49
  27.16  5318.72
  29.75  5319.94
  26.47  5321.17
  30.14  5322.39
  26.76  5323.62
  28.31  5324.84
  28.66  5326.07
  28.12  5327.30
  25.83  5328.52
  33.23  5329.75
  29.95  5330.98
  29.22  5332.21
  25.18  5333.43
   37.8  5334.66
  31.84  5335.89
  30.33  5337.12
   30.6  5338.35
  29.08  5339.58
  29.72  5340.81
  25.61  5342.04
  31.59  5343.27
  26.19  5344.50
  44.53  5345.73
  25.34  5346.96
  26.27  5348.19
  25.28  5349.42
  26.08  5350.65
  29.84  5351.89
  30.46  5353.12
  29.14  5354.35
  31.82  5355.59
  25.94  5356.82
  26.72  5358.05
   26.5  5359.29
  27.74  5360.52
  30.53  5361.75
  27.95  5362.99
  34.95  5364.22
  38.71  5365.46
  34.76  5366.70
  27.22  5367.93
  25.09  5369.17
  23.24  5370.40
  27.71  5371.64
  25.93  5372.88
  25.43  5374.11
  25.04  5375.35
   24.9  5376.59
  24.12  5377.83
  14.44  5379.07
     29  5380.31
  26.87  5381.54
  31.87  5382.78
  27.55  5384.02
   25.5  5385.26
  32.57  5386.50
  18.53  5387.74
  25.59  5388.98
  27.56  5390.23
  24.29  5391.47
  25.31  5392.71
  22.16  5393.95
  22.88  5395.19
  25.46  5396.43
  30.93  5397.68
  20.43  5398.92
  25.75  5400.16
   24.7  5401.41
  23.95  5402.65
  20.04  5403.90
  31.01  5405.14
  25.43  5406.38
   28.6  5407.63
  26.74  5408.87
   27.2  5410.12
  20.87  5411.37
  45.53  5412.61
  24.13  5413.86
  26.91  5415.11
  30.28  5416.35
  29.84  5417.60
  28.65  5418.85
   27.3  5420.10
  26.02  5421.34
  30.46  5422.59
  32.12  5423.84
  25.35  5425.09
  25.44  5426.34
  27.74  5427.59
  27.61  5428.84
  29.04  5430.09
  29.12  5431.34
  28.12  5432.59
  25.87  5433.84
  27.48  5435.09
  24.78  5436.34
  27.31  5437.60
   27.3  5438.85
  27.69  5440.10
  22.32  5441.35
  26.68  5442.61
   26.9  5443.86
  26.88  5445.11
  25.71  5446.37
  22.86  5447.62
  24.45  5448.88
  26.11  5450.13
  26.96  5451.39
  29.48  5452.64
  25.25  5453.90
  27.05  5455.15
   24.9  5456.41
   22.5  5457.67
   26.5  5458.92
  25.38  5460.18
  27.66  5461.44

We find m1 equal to -2.3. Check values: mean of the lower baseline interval 29.4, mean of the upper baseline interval 26.6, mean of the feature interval 29.4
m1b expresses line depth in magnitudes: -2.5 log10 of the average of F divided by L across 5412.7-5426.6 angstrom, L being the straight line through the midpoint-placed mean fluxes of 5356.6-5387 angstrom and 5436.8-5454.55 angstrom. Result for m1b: -0.08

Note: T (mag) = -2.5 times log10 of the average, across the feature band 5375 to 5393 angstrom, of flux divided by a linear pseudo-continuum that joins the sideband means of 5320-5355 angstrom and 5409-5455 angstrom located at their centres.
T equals 0.11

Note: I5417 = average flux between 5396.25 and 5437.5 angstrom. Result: 27.4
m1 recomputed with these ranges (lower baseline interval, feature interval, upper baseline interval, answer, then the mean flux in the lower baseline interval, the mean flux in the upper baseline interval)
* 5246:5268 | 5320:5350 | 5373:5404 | -3.9 angstrom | 27.4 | 25.1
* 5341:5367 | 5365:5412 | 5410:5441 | 4.9 angstrom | 29.7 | 28.1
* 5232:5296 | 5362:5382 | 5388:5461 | 0.1 angstrom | 29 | 26.6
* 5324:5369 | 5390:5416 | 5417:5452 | 1.6 angstrom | 29.7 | 27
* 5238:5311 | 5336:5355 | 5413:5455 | -1.0 angstrom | 28.7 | 27.1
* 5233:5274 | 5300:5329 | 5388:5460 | -0.8 angstrom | 28.8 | 26.6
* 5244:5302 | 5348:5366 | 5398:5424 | -0.9 angstrom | 28.7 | 27.4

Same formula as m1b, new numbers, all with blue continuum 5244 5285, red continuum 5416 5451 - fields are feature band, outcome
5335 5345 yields -0.06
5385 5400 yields 0.10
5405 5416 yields -0.04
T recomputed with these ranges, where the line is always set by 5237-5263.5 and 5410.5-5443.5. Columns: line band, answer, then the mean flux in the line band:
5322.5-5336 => -0.069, 29.5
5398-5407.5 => 0.119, 24.9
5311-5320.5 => -0.083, 29.8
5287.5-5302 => -0.026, 28.3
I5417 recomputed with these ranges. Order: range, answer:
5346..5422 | 27.1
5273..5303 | 28.6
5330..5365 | 29.6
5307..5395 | 28.3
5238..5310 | 28.7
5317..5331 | 28.6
